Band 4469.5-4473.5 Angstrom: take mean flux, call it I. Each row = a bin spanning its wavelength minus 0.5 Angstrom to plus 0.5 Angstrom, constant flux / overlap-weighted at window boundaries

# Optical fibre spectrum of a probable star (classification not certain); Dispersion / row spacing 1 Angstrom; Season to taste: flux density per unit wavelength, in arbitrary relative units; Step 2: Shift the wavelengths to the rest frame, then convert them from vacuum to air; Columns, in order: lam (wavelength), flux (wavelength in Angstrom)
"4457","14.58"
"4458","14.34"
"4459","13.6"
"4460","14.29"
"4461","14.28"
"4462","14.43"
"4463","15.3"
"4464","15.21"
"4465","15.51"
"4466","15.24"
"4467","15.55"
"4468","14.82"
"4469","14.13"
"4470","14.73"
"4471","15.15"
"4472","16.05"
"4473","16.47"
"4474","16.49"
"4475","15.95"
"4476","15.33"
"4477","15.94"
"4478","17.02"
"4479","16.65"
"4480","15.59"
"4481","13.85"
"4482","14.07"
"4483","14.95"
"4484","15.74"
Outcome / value 15.6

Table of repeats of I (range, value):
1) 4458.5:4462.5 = 14.2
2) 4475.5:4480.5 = 16.1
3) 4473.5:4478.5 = 16.1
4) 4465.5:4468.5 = 15.2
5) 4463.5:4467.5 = 15.4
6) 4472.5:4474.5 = 16.5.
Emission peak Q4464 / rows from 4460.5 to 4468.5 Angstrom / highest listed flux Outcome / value 15.55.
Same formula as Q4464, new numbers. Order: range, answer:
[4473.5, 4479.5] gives 17.02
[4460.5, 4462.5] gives 14.43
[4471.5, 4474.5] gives 16.49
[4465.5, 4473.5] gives 16.47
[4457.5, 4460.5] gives 14.34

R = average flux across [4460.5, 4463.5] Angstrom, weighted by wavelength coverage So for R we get 14.7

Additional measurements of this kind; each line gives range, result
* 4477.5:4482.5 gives 15.4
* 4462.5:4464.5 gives 15.3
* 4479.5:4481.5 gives 14.7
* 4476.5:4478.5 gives 16.5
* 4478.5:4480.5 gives 16.1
